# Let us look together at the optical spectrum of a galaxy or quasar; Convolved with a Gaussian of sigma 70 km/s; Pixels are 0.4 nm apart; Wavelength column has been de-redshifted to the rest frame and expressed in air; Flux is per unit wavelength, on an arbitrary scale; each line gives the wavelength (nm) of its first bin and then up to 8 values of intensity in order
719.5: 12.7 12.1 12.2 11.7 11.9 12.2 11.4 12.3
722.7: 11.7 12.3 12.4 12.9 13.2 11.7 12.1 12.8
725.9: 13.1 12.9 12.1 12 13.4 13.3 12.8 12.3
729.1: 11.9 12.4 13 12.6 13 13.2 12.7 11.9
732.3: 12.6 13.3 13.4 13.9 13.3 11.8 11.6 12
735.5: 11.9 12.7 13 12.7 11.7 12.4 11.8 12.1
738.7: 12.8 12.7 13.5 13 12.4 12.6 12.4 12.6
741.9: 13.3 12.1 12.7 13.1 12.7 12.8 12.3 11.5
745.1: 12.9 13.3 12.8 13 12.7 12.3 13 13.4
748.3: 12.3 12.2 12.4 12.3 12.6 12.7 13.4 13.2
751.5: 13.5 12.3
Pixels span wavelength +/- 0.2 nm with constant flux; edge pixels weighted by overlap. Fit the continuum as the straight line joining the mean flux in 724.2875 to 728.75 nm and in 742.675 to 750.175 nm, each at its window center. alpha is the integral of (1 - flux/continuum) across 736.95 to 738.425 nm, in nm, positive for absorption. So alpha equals 0.07 nm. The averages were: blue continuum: 12.6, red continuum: 12.6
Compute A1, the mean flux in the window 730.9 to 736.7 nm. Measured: 12.7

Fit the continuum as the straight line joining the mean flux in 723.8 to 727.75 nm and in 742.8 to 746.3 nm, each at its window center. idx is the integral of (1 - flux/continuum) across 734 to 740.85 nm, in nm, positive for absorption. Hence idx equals 0.141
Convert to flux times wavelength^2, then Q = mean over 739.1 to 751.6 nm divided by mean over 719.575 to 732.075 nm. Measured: 1.08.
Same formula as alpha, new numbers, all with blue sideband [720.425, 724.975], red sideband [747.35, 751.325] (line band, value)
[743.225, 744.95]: 0.04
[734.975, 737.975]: 0.04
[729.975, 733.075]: -0.11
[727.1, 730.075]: -0.09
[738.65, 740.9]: -0.05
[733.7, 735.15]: 0.03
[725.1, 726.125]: -0.05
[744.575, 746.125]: 0.00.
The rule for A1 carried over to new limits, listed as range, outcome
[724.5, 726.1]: 12.4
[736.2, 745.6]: 12.6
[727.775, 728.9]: 12.8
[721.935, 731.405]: 12.6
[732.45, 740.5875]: 12.6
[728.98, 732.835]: 12.7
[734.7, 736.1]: 12.1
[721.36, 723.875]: 12.1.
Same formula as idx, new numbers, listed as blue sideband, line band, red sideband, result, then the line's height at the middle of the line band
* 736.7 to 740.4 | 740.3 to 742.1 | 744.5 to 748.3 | -0.02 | 12.6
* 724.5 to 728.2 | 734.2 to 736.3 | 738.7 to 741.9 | 0.10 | 12.7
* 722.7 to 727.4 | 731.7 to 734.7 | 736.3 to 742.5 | -0.07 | 12.5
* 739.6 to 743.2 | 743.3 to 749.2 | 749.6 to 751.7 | 0.11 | 12.9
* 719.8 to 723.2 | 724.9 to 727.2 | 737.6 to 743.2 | -0.07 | 12.1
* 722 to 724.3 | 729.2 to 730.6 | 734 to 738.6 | -0.04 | 12.3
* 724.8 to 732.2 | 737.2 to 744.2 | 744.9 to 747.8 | 0.09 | 12.8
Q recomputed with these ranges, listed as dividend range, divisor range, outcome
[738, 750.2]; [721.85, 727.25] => 1.08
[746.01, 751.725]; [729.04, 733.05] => 1.06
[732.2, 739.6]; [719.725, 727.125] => 1.06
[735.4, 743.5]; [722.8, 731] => 1.03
